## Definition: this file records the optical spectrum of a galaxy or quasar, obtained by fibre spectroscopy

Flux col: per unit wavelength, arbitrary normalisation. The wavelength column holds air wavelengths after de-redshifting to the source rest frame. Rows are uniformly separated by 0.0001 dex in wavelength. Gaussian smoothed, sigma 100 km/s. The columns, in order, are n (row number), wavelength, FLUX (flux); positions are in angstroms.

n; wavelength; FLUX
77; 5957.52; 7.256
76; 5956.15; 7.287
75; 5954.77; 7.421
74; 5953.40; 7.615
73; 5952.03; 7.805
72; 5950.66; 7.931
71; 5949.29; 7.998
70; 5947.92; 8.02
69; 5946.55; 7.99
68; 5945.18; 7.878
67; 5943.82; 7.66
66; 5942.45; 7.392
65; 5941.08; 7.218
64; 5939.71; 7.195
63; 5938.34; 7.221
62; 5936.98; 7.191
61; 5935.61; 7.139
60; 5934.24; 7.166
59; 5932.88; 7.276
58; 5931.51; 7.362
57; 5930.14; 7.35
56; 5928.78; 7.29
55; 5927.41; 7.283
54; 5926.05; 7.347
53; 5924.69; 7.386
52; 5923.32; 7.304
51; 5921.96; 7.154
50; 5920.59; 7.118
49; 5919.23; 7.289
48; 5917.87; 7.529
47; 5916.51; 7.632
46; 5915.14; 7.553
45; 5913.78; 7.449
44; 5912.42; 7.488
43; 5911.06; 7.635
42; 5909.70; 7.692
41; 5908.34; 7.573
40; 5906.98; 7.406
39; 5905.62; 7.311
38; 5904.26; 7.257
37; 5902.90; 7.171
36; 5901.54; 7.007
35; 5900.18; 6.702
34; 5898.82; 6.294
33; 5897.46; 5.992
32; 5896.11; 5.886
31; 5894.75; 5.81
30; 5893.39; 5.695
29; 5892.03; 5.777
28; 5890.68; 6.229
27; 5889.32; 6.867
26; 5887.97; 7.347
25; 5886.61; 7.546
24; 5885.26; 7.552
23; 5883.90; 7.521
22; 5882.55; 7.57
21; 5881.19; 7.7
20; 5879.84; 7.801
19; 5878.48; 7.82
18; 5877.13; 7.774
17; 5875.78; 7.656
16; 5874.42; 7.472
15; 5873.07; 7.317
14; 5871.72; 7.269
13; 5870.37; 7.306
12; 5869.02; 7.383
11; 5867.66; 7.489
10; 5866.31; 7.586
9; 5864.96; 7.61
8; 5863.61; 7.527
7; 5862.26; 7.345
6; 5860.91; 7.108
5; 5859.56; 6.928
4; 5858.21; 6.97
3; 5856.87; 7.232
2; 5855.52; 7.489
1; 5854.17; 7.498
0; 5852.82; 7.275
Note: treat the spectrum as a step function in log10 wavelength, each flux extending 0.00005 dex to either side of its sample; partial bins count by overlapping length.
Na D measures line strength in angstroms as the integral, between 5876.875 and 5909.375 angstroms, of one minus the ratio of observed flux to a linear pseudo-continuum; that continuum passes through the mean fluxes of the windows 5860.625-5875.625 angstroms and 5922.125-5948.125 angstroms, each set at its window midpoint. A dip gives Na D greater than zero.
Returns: 1.9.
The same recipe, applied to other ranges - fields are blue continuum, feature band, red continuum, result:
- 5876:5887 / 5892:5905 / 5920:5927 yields 1.92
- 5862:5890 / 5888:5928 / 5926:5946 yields 2.21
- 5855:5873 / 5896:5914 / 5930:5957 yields 0.80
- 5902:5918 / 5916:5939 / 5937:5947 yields 0.55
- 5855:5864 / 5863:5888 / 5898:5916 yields -1.07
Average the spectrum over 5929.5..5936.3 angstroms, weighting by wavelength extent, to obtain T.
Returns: 7.25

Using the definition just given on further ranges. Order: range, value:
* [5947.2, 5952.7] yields 7.94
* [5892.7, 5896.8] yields 5.8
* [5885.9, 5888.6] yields 7.45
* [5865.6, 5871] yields 7.44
